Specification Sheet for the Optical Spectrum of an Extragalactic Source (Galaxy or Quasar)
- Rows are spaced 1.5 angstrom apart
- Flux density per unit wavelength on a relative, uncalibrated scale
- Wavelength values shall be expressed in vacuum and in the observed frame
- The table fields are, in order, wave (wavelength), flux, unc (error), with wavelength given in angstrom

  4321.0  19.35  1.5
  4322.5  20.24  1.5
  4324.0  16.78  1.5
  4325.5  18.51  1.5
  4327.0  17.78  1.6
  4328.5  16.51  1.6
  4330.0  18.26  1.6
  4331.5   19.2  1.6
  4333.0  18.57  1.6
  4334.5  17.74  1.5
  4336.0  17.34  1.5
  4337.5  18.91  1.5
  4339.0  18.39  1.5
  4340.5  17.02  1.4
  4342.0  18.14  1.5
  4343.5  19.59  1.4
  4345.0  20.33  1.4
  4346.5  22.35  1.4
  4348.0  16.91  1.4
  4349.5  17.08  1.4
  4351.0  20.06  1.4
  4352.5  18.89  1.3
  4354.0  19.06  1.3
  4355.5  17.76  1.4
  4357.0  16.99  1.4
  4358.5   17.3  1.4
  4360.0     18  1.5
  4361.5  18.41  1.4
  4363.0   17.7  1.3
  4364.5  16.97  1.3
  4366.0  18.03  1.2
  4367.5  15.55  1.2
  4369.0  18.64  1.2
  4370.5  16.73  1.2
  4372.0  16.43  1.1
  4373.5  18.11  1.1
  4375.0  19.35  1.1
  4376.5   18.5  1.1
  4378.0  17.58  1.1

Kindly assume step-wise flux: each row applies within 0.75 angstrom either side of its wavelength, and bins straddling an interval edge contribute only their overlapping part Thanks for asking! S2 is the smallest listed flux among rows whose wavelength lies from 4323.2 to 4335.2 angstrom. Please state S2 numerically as 16.51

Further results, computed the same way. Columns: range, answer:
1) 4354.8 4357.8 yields 16.99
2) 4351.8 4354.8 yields 18.89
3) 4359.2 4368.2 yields 15.55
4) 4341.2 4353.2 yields 16.91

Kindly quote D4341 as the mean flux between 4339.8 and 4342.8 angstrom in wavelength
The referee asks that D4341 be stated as 17.6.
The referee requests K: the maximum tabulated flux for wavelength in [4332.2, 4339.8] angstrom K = 18.91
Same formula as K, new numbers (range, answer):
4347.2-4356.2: 20.06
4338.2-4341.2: 18.39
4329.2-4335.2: 19.2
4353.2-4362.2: 19.06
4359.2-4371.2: 18.64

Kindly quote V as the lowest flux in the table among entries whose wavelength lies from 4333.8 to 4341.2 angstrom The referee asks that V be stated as 17.02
